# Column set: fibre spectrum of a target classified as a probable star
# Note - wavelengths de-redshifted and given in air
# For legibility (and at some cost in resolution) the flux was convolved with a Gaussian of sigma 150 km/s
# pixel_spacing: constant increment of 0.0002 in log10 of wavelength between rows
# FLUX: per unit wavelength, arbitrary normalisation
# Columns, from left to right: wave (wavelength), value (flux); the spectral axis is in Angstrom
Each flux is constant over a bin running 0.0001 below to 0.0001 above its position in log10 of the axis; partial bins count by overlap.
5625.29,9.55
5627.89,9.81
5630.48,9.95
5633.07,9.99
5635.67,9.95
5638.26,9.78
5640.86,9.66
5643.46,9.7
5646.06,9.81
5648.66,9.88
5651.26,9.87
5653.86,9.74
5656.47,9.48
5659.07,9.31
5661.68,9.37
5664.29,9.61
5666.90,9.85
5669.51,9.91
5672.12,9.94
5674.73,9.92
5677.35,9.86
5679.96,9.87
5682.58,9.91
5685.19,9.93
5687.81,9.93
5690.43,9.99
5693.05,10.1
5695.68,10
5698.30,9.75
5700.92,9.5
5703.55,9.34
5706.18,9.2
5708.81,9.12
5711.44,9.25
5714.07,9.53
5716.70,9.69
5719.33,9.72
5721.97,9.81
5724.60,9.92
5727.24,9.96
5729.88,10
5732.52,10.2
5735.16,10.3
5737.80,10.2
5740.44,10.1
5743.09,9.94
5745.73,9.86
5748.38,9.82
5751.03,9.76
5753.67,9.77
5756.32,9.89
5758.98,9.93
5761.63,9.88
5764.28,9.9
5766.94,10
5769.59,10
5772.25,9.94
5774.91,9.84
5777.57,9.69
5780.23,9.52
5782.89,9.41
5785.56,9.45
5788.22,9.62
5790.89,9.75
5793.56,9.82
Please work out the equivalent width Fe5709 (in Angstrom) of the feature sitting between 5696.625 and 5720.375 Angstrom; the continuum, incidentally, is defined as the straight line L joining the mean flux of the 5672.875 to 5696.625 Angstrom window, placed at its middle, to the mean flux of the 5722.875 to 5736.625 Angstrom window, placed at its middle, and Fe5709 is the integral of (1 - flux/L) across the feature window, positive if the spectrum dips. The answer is 1.3 Angstrom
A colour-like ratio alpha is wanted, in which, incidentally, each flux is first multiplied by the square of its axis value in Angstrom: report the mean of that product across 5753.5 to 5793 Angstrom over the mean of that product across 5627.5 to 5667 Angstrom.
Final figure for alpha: 1.0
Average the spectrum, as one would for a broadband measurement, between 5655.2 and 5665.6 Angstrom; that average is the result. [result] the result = 9.44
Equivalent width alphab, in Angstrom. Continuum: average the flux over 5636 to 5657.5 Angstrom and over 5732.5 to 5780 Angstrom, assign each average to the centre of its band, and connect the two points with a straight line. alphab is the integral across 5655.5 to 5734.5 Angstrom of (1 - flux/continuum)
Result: 0.7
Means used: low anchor 9.75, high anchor 9.93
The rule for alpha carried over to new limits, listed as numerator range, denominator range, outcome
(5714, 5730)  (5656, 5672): 1.04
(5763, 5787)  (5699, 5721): 1.06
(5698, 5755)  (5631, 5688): 1.02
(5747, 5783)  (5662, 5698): 1.02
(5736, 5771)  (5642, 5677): 1.06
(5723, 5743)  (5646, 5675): 1.06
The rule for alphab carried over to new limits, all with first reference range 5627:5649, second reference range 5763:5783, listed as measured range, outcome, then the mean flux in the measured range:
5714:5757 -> -0.5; 9.92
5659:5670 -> 0.2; 9.62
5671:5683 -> -0.1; 9.9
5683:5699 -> -0.2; 9.96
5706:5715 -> 0.5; 9.27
